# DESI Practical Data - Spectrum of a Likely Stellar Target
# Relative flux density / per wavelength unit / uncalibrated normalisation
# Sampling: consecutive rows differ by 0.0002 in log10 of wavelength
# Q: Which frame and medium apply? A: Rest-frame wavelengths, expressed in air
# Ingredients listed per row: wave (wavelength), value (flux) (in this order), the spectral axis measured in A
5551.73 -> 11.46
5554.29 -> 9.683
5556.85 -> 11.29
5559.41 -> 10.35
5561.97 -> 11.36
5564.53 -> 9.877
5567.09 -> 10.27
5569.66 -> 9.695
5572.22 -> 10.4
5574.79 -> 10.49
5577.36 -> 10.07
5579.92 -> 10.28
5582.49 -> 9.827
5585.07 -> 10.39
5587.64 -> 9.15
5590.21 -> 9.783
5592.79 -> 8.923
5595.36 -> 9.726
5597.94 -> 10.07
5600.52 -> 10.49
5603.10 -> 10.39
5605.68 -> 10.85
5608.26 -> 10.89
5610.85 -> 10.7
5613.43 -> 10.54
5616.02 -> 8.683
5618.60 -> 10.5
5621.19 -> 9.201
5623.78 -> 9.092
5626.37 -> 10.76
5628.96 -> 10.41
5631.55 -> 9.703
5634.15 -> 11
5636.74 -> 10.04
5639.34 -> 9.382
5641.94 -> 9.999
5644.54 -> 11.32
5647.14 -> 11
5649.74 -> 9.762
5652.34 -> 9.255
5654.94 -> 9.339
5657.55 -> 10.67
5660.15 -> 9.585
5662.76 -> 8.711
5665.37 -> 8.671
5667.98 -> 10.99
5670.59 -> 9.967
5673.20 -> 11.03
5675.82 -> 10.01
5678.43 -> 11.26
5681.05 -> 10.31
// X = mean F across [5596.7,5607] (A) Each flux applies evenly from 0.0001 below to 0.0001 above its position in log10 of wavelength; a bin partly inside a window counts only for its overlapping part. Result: 10.5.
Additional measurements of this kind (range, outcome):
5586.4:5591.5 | 9.47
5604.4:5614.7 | 10.7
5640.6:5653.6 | 10.3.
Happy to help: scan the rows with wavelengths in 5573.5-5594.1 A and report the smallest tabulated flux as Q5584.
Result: 8.923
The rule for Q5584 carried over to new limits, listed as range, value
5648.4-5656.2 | 9.255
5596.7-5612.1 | 10.07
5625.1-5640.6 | 9.382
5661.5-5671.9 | 8.671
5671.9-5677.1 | 10.01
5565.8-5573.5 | 9.695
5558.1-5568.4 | 9.877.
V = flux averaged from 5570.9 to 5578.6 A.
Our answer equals 10.3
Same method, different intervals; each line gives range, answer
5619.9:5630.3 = 9.87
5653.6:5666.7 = 9.4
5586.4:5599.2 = 9.53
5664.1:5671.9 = 9.89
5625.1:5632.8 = 10.3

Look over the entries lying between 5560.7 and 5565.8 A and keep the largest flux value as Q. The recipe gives 11.36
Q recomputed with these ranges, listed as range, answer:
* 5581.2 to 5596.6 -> 10.39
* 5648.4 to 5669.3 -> 10.99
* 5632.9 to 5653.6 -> 11.32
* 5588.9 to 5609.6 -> 10.89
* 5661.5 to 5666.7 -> 8.711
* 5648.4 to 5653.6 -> 9.762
